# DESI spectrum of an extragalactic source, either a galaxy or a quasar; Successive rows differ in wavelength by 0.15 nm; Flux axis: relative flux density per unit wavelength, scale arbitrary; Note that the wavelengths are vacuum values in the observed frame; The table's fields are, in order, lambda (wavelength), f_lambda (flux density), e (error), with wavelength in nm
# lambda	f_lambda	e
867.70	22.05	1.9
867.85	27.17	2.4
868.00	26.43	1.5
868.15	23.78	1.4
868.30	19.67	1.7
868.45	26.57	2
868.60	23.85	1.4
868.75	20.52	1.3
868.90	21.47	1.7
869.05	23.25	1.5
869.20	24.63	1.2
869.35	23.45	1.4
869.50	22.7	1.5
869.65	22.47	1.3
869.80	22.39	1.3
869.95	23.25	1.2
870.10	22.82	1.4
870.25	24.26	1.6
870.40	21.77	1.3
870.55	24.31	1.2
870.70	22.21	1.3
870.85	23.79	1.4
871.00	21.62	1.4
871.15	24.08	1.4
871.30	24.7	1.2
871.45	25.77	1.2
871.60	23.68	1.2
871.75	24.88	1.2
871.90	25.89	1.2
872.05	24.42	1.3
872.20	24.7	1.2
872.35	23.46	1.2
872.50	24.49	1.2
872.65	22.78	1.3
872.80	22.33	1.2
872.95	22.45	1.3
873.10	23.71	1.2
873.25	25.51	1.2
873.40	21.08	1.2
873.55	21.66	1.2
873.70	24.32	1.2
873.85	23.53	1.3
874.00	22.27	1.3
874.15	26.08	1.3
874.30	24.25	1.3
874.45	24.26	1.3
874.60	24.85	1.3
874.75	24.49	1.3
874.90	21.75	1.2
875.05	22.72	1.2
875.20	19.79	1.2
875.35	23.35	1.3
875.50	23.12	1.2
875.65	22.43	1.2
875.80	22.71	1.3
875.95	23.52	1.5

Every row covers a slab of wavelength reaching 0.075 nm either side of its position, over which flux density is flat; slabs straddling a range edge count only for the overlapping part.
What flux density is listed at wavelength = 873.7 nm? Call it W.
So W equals 24.32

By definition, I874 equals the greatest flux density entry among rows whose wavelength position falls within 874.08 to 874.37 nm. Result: 26.08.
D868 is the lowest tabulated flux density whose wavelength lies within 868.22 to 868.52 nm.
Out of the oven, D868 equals 19.67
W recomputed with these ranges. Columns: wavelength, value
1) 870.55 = 24.31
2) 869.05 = 23.25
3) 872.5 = 24.49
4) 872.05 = 24.42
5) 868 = 26.43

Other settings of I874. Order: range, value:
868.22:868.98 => 26.57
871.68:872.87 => 25.89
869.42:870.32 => 24.26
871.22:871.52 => 25.77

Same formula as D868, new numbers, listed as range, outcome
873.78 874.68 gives 22.27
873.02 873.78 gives 21.08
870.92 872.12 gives 21.62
